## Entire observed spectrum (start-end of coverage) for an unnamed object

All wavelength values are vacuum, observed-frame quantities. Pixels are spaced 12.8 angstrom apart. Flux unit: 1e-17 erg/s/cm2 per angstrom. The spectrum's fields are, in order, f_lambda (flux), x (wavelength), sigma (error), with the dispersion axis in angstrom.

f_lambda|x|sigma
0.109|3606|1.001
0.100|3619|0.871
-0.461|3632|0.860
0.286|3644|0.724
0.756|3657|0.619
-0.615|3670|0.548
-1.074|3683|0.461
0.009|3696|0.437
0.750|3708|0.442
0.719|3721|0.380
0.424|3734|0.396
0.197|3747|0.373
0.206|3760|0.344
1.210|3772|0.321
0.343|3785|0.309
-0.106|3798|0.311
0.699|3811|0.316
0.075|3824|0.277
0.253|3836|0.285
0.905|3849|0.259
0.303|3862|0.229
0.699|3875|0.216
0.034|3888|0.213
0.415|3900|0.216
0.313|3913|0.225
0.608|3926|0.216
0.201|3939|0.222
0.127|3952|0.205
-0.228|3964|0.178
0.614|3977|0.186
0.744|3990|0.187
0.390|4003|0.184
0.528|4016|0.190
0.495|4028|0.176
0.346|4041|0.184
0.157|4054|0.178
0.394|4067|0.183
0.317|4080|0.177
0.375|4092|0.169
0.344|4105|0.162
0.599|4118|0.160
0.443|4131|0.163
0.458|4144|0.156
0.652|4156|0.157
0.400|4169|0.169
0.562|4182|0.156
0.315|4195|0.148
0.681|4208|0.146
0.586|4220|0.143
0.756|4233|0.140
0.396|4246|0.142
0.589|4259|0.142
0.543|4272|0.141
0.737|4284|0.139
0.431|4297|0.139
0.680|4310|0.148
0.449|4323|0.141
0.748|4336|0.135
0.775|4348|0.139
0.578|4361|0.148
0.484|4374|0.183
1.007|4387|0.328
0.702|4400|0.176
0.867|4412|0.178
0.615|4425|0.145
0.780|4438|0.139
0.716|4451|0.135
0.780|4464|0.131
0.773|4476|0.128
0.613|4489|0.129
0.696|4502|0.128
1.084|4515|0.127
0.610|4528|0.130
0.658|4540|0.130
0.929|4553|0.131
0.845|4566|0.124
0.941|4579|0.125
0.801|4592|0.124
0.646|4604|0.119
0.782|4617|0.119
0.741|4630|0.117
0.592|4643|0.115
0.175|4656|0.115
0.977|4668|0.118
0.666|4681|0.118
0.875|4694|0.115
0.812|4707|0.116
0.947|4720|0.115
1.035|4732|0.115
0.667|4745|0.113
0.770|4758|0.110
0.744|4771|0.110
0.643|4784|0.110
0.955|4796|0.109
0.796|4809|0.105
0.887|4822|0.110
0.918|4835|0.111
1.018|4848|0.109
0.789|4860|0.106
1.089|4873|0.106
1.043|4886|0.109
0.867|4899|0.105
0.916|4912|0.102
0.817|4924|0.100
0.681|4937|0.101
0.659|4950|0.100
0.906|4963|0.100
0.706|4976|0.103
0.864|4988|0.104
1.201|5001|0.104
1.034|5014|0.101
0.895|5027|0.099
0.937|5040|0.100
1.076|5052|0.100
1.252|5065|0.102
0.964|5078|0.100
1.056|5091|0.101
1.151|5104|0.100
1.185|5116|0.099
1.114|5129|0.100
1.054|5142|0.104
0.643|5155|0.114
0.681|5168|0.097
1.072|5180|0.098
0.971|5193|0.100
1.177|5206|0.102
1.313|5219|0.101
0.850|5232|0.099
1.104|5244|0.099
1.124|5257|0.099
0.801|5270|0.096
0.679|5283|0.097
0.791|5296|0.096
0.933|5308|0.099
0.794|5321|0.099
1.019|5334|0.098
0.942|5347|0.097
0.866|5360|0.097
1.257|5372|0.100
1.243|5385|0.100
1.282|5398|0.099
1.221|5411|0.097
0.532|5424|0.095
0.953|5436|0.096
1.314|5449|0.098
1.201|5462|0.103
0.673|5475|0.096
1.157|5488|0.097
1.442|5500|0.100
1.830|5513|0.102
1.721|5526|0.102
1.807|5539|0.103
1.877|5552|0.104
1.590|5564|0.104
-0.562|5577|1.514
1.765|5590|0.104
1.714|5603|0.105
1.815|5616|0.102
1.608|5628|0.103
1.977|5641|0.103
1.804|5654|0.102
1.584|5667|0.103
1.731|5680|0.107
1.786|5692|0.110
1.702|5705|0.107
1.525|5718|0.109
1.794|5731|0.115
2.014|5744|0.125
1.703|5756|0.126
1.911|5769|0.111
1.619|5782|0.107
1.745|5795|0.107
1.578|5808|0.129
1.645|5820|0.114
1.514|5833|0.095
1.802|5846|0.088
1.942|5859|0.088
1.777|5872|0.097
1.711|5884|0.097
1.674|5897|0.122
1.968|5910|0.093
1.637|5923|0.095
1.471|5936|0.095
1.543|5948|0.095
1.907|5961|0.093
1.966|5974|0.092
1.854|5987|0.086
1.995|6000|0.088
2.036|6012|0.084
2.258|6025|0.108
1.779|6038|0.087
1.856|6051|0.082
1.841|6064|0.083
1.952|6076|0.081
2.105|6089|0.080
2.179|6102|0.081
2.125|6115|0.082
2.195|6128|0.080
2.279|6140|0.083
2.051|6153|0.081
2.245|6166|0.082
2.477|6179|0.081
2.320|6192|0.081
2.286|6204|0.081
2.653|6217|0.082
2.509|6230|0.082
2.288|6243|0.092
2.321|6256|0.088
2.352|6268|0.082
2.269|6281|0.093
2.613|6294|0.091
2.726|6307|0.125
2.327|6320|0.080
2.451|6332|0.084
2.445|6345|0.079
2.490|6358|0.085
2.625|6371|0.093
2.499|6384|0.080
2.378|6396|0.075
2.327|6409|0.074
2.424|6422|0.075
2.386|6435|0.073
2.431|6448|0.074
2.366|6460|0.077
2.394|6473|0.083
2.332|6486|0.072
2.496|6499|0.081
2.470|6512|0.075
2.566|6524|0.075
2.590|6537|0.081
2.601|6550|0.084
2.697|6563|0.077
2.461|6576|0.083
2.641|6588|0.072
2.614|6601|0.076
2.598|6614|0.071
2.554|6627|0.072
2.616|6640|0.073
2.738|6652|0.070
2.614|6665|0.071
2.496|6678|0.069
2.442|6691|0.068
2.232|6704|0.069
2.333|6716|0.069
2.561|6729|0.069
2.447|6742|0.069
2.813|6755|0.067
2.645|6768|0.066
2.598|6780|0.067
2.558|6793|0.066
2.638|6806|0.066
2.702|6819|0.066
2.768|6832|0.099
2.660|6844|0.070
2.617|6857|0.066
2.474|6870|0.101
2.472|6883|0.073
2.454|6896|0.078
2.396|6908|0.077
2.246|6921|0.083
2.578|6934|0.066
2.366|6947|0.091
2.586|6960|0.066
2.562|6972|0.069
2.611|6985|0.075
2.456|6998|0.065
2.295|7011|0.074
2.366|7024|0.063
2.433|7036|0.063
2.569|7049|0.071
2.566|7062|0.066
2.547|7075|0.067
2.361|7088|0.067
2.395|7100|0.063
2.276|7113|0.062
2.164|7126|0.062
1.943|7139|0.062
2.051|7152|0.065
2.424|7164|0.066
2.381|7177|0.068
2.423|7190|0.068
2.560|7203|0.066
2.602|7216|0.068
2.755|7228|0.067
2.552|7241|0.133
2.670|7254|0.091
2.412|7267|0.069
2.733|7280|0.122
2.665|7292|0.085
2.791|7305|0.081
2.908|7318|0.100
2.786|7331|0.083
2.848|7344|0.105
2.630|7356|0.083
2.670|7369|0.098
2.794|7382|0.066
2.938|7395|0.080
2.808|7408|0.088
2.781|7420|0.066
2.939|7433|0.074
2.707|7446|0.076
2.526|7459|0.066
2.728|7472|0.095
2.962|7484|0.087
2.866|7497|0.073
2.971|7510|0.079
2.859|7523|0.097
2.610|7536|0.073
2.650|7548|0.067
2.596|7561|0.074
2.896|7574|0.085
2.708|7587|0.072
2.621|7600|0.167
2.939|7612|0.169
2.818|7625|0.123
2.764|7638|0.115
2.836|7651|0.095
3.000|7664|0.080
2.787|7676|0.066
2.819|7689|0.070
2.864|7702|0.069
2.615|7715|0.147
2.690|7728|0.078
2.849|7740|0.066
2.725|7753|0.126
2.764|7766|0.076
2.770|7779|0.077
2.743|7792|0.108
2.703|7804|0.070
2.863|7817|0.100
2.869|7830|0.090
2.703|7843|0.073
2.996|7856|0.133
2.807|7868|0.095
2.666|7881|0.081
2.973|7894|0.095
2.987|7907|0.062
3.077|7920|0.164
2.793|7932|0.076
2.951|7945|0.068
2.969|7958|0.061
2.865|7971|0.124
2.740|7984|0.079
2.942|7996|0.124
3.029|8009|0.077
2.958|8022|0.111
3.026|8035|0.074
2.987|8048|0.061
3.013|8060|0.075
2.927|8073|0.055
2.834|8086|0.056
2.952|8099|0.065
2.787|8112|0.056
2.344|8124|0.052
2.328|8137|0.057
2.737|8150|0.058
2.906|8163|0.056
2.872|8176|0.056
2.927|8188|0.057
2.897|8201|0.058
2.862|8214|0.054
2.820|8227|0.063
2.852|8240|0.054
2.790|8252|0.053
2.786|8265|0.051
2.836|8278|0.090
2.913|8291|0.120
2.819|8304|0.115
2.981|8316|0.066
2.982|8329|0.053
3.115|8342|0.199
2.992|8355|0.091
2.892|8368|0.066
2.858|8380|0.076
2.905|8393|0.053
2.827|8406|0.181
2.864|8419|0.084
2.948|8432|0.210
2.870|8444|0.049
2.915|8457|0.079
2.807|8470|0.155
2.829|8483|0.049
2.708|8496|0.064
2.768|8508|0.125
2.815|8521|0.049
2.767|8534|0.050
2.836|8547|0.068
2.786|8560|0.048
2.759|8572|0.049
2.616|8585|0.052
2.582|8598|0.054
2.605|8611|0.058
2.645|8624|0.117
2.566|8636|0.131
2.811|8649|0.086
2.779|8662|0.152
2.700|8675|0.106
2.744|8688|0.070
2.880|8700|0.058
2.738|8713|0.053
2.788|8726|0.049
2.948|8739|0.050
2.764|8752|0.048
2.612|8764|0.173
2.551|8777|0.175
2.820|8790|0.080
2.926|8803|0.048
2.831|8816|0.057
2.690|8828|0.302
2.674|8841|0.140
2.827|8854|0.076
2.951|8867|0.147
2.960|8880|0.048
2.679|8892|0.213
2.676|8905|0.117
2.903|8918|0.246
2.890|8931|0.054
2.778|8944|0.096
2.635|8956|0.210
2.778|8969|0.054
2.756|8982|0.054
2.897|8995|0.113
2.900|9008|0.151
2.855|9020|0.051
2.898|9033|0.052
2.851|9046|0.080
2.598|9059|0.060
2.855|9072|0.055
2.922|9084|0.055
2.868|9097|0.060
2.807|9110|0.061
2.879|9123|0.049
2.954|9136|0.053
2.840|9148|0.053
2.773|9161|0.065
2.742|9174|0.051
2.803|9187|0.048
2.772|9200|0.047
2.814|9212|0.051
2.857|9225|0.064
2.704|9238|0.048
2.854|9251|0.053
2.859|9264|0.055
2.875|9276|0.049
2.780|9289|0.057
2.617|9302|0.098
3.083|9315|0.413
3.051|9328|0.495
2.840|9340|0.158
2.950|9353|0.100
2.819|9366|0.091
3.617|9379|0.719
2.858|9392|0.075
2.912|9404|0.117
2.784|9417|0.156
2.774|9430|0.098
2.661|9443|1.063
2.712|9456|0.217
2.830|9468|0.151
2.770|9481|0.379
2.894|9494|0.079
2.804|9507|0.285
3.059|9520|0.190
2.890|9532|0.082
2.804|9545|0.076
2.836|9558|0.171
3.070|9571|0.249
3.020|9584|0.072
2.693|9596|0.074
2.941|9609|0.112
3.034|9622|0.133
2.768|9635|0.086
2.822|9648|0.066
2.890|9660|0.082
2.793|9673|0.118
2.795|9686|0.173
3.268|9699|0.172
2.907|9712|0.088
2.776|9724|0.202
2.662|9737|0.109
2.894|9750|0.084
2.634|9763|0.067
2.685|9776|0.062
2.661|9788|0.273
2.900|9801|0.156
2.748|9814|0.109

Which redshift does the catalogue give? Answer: 0.379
